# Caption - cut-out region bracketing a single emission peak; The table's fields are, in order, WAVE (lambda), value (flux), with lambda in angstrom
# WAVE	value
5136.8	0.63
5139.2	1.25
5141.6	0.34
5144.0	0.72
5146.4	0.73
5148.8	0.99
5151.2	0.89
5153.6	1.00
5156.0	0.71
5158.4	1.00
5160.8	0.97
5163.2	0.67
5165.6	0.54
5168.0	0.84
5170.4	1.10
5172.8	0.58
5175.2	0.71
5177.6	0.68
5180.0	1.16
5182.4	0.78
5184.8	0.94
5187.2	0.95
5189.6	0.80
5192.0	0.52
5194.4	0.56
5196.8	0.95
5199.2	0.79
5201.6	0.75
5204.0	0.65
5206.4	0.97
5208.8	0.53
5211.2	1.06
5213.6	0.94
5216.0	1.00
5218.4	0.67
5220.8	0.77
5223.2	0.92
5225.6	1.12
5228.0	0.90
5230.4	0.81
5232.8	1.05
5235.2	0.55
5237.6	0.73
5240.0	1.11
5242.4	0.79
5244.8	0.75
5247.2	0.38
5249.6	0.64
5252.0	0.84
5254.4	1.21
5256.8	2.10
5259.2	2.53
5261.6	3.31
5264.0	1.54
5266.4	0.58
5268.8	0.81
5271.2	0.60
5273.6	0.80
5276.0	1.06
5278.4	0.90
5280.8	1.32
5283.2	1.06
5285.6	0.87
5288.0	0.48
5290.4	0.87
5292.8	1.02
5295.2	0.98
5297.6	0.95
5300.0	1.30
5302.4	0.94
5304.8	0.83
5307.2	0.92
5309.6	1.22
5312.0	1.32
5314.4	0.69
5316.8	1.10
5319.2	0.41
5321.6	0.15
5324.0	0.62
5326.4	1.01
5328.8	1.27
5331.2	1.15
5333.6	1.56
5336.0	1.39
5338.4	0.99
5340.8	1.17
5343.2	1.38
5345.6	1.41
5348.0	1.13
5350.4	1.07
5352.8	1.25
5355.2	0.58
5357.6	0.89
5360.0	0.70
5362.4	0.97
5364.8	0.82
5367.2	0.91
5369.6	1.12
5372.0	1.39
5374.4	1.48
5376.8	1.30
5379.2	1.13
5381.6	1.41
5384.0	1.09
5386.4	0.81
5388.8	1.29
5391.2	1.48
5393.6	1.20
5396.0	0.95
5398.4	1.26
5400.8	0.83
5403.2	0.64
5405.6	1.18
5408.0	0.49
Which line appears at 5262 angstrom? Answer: [O II] 3727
